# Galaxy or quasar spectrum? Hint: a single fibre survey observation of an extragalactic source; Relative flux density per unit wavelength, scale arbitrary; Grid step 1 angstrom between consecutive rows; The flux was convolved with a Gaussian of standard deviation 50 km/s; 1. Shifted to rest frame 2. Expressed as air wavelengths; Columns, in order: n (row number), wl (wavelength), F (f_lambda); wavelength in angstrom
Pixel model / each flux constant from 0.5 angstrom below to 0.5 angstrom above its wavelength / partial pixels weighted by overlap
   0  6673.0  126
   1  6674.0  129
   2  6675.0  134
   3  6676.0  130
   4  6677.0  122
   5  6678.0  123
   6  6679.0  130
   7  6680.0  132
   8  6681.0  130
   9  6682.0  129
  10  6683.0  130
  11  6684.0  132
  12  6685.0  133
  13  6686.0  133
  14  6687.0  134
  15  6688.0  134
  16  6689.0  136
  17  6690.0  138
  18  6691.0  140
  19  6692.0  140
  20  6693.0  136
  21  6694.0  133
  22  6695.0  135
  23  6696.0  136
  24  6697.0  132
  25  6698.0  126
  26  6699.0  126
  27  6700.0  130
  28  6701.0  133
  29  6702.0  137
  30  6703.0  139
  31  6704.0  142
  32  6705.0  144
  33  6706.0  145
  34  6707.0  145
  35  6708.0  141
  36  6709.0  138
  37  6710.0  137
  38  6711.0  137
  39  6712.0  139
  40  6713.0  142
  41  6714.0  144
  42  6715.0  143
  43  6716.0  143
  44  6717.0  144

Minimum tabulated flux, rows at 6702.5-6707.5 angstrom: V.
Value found 139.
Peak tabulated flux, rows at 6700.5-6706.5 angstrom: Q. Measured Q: 145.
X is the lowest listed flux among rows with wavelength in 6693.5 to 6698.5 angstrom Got 126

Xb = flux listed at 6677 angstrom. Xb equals 122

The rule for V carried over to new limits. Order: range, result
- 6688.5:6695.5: 133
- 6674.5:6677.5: 122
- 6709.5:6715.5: 137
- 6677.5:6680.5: 123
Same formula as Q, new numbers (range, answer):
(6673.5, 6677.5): 134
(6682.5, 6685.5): 133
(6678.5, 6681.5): 132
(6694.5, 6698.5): 136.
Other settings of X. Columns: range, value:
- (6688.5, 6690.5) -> 136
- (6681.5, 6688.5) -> 129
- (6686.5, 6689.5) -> 134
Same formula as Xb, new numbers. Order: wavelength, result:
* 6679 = 130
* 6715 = 143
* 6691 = 140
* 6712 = 139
